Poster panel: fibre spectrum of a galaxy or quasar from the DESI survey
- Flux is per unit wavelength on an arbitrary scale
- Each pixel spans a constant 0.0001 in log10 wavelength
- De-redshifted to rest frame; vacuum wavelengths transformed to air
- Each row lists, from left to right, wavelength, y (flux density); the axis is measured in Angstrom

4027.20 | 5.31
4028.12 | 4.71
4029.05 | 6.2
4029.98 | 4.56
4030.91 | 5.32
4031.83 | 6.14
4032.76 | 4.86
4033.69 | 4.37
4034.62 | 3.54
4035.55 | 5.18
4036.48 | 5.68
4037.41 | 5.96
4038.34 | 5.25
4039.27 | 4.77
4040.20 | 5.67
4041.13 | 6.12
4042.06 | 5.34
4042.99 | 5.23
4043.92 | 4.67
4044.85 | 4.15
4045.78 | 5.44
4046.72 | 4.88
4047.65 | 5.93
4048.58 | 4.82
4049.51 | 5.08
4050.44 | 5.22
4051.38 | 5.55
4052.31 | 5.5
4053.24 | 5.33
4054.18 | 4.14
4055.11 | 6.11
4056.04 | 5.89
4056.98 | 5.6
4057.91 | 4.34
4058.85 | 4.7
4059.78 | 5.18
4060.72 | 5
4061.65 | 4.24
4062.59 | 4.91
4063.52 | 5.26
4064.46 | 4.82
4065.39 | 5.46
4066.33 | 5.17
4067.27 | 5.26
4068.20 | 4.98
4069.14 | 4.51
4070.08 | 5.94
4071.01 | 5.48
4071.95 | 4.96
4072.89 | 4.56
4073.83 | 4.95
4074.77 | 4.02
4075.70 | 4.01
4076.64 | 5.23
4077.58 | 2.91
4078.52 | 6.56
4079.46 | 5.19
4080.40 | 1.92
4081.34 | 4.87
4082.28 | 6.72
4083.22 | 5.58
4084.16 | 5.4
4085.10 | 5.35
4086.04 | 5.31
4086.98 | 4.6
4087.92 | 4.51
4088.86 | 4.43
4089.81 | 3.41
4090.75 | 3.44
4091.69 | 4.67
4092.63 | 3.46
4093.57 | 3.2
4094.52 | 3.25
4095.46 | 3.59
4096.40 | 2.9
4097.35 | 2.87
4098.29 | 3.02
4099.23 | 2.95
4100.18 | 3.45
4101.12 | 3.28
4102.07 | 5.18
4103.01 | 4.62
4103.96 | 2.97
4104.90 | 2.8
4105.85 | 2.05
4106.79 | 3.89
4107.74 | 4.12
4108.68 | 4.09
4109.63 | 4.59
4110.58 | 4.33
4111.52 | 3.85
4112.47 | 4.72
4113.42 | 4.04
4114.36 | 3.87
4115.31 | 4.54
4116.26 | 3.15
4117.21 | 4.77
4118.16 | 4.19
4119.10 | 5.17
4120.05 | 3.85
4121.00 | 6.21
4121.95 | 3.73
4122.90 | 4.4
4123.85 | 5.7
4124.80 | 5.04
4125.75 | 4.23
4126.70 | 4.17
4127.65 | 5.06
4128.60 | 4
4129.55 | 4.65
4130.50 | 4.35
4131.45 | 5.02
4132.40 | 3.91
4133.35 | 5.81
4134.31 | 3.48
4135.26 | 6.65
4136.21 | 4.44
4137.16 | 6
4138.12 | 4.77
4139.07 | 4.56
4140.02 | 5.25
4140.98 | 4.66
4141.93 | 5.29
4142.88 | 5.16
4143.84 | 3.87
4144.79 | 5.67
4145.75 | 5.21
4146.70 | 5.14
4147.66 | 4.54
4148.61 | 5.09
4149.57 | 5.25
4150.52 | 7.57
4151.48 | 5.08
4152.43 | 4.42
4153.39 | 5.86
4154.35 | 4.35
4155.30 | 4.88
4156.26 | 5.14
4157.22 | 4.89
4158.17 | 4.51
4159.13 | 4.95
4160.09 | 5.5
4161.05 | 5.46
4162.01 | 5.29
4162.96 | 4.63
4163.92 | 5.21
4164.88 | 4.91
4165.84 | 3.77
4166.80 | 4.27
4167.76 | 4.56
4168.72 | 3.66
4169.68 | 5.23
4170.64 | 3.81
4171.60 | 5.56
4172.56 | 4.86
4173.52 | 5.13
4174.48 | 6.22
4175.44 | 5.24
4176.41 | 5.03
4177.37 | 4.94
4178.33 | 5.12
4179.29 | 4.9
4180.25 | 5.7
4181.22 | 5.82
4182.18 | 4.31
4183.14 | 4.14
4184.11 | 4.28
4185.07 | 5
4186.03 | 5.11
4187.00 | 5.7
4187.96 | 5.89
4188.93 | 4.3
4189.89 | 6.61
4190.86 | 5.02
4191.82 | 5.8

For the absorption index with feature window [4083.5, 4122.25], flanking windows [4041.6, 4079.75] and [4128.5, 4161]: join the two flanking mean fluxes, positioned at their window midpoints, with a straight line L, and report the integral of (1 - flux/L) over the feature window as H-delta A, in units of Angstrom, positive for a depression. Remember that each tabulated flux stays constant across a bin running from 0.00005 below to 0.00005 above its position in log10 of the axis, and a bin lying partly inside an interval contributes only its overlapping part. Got 7.9 Angstrom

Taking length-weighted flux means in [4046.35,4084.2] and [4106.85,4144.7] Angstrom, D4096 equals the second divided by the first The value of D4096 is 0.92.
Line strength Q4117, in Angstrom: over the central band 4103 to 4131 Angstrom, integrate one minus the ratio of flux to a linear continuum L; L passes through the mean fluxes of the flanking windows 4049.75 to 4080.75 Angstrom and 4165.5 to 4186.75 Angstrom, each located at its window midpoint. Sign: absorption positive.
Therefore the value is 3.8 Angstrom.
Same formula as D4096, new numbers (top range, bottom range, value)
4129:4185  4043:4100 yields 1.06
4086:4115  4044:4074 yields 0.74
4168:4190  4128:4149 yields 1.03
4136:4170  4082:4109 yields 1.26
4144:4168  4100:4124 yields 1.22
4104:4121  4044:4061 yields 0.78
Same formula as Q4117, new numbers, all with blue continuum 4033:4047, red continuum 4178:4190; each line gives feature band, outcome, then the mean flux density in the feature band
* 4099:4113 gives 3.5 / 3.81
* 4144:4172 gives 0.7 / 4.97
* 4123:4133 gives 0.9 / 4.62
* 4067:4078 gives 0.8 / 4.73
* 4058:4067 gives 0.2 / 4.95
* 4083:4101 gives 4.1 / 3.93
